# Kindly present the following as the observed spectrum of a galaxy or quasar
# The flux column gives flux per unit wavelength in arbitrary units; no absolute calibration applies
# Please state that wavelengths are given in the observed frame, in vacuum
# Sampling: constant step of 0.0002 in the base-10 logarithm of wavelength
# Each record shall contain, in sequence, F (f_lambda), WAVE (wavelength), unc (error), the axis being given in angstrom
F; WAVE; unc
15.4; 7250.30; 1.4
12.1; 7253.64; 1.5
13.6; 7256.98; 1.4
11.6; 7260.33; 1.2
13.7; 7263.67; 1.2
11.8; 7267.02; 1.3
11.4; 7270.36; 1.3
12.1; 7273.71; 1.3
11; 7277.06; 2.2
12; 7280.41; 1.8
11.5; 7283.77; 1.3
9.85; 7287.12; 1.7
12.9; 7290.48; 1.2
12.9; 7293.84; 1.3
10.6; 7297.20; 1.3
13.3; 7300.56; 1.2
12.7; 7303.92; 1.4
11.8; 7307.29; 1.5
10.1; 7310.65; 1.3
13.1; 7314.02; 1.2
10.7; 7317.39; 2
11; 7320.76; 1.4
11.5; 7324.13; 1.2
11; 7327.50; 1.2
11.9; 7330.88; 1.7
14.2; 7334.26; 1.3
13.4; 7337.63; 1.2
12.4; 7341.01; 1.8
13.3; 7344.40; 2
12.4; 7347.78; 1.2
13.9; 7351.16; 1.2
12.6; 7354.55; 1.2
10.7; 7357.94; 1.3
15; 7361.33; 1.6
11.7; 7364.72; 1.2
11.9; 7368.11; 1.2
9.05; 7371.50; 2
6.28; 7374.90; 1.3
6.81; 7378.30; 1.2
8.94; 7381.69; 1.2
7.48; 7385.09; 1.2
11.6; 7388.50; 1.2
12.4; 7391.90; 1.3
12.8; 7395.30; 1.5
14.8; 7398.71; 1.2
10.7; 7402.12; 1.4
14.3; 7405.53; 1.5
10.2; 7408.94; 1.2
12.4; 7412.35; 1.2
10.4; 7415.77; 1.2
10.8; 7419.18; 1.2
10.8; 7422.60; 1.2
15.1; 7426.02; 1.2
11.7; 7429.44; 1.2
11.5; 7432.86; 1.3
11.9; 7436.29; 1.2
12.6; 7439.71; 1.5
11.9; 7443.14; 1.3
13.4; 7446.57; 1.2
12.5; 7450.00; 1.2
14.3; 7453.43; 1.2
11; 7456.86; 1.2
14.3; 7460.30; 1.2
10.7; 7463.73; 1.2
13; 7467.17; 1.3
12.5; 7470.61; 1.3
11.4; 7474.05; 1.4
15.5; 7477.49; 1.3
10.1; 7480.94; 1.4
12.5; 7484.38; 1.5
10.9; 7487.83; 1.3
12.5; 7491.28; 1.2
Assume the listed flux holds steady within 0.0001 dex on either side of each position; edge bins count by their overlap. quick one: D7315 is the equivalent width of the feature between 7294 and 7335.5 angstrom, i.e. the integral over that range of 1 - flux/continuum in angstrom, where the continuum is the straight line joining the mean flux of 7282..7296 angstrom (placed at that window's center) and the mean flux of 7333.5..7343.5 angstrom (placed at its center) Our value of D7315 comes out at 2.2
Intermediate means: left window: 11.7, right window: 13.2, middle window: 11.8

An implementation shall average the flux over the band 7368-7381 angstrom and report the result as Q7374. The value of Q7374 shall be 8.13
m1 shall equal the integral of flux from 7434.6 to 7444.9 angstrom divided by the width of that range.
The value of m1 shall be 12.1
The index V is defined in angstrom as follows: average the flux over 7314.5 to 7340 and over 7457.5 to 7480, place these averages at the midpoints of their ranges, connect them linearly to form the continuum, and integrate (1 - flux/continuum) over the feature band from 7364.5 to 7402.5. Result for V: 6.2 angstrom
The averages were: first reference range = 12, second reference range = 12.7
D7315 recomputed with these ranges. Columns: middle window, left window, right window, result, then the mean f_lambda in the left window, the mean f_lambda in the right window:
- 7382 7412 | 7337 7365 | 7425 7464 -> 2.5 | 12.9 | 12.6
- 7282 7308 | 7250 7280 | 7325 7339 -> 1.0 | 12.4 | 12.5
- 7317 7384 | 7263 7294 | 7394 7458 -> 3.5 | 11.8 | 12.3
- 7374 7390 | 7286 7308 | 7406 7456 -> 5.1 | 12.1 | 12.1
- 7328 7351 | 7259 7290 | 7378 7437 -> -2.6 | 11.7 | 11.5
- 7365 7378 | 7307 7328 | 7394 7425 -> 2.9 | 11.3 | 12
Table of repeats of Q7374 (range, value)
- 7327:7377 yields 12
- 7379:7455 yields 11.9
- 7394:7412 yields 12.5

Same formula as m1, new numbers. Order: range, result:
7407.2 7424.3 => 10.9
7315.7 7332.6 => 11.2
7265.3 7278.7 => 11.6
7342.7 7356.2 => 13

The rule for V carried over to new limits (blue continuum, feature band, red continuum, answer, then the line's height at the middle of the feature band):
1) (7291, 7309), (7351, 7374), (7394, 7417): 0.88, 12.3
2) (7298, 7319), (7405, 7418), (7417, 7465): 0.71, 12.2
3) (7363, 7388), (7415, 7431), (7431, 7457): -0.59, 11.4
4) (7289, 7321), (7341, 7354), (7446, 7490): -1.04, 12.1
